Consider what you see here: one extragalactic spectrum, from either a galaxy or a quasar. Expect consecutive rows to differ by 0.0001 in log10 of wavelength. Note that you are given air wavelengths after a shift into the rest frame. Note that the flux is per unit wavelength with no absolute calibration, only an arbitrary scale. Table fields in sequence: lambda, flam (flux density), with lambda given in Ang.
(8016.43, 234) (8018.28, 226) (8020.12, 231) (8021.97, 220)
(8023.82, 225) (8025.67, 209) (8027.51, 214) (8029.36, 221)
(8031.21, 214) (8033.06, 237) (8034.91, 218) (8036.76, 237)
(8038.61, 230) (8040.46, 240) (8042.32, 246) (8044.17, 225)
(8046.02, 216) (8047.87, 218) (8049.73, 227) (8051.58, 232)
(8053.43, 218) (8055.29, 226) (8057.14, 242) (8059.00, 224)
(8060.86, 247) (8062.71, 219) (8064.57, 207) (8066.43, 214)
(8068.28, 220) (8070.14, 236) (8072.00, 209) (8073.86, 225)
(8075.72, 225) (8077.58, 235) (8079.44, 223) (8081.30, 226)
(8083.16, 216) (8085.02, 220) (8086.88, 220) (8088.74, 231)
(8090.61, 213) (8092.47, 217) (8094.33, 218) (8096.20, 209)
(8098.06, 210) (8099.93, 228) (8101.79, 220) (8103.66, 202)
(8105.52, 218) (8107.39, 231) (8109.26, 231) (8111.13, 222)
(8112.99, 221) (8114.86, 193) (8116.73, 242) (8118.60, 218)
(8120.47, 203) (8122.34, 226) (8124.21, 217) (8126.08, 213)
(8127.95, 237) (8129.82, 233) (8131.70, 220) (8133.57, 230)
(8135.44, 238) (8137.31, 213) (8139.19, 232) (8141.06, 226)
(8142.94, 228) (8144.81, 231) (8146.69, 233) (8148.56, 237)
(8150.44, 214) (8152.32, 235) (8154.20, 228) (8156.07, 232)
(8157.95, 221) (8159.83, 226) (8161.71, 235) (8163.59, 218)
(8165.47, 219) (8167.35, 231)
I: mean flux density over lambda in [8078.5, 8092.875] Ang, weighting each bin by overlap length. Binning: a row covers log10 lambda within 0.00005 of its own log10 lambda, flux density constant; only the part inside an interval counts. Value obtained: 221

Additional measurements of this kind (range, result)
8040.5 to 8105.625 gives 223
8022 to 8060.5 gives 226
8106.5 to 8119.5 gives 223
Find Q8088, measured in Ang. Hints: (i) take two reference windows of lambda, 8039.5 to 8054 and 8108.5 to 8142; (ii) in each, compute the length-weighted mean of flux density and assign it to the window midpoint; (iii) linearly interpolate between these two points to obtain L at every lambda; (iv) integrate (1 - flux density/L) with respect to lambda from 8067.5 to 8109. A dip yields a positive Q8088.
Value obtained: 0.9 Ang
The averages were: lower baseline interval 228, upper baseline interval 223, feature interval 221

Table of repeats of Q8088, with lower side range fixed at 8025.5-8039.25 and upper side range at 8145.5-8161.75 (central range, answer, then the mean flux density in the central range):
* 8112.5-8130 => 0.6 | 220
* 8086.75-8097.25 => 0.4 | 218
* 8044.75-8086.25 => 0.2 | 224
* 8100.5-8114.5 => 0.4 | 220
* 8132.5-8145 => 0.0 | 228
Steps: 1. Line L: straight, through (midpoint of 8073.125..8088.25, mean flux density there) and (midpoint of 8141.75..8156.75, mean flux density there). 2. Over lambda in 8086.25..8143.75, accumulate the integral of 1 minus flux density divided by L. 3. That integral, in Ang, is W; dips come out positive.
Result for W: 1.4 Ang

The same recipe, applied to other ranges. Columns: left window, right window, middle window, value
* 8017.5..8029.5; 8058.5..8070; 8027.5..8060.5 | -0.9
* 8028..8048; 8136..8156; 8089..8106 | 0.9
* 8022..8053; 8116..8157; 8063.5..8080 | 0.3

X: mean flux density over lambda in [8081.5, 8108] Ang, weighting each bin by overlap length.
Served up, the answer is 218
